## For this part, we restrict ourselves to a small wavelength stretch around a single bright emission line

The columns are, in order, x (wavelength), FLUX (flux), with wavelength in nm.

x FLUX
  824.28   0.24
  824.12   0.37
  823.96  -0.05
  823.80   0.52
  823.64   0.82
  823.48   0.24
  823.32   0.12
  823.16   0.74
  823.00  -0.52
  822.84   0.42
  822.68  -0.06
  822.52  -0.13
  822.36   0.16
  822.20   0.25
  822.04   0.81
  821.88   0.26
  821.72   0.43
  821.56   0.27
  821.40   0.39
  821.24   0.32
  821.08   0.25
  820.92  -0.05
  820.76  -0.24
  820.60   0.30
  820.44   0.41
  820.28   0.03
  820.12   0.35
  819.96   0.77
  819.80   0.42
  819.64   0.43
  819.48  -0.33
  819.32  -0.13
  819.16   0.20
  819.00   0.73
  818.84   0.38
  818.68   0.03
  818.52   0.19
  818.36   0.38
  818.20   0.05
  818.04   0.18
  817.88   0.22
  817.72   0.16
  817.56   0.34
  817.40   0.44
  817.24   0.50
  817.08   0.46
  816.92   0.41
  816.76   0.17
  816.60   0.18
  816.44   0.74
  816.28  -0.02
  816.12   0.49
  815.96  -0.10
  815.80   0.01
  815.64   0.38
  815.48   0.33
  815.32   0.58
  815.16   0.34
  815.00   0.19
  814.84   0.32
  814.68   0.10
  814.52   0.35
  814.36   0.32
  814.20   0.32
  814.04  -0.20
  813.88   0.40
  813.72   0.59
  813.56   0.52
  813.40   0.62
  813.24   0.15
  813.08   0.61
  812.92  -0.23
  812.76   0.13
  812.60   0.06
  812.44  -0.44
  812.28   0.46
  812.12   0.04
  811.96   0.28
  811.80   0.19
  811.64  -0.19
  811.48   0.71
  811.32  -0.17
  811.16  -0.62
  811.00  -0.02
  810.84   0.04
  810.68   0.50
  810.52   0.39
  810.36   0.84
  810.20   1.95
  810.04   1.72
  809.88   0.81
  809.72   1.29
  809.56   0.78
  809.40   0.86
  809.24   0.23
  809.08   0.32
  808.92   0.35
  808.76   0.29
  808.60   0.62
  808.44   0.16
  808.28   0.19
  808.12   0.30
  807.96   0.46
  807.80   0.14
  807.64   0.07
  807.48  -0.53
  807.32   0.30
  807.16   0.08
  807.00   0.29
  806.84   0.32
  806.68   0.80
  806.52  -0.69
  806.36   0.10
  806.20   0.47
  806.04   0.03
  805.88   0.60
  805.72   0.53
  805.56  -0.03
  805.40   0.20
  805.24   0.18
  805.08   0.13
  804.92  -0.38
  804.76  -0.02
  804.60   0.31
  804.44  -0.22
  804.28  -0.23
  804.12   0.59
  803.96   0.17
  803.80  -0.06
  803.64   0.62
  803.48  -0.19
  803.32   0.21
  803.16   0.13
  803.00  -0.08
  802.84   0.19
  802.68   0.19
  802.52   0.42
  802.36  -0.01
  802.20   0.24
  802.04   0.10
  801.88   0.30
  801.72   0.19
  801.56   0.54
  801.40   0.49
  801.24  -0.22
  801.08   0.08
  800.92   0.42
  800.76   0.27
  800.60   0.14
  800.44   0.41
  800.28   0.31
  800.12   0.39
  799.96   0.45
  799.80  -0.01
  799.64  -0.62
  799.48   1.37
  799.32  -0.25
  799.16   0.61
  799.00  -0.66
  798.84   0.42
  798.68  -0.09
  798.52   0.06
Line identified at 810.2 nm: H-gamma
